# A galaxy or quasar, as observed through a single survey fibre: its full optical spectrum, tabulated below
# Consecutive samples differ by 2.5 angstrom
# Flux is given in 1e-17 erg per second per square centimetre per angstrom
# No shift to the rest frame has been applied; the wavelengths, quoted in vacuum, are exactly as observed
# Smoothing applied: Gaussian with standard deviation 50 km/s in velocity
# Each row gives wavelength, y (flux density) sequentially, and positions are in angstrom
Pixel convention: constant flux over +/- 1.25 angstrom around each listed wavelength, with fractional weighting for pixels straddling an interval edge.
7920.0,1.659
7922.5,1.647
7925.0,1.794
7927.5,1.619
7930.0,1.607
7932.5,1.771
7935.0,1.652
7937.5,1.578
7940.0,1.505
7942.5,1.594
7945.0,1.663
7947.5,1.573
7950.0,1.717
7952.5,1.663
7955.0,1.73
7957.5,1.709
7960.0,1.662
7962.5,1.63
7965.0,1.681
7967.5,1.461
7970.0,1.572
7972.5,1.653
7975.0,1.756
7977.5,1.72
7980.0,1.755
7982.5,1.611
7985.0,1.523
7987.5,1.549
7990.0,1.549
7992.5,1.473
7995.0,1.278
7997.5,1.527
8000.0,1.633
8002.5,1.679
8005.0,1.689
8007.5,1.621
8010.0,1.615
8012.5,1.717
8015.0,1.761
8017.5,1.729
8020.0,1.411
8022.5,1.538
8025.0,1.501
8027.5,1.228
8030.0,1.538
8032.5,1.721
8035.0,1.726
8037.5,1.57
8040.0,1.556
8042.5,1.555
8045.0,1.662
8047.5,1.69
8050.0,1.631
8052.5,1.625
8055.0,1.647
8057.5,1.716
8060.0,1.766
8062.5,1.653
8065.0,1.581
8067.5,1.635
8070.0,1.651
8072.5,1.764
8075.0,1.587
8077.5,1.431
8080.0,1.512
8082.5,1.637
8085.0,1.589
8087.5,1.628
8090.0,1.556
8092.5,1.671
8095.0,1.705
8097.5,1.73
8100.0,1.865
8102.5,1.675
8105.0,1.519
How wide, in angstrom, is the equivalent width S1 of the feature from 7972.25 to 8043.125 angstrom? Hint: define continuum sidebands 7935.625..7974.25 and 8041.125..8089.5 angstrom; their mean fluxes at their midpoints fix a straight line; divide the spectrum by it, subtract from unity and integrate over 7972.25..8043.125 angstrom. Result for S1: 1.6 angstrom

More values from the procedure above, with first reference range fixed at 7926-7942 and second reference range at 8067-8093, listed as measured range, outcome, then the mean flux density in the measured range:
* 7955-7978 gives -0.46 angstrom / 1.65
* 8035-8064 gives -0.70 angstrom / 1.65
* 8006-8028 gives 0.41 angstrom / 1.58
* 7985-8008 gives 0.90 angstrom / 1.55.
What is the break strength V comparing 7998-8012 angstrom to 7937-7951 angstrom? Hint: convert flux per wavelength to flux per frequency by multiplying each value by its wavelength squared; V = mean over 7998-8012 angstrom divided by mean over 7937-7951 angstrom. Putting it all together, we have 1.04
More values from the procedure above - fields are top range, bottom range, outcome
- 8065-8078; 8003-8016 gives 0.98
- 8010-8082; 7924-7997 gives 1.02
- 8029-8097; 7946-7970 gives 1.02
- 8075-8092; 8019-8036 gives 1.04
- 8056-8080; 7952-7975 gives 1.02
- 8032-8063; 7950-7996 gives 1.04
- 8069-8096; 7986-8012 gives 1.05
